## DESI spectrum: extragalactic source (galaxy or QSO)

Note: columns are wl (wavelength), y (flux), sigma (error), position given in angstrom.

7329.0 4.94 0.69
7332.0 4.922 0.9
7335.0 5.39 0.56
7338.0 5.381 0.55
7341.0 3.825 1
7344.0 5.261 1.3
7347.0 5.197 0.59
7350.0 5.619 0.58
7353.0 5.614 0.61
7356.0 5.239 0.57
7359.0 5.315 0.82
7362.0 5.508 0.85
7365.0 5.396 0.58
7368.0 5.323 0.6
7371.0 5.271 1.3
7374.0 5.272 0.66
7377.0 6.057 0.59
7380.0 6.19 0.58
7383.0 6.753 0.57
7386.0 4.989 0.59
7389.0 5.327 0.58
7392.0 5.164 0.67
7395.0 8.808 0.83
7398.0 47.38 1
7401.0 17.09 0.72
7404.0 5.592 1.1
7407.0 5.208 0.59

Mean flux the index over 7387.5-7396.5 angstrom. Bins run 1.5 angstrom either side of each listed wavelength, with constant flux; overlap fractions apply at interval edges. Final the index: 6.43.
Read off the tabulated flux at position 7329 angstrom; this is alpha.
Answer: 4.94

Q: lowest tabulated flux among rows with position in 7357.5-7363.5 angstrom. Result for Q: 5.315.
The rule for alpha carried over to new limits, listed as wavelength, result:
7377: 6.057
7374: 5.272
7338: 5.381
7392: 5.164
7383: 6.753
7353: 5.614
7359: 5.315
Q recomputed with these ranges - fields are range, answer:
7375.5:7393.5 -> 4.989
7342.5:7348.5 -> 5.197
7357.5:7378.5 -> 5.271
